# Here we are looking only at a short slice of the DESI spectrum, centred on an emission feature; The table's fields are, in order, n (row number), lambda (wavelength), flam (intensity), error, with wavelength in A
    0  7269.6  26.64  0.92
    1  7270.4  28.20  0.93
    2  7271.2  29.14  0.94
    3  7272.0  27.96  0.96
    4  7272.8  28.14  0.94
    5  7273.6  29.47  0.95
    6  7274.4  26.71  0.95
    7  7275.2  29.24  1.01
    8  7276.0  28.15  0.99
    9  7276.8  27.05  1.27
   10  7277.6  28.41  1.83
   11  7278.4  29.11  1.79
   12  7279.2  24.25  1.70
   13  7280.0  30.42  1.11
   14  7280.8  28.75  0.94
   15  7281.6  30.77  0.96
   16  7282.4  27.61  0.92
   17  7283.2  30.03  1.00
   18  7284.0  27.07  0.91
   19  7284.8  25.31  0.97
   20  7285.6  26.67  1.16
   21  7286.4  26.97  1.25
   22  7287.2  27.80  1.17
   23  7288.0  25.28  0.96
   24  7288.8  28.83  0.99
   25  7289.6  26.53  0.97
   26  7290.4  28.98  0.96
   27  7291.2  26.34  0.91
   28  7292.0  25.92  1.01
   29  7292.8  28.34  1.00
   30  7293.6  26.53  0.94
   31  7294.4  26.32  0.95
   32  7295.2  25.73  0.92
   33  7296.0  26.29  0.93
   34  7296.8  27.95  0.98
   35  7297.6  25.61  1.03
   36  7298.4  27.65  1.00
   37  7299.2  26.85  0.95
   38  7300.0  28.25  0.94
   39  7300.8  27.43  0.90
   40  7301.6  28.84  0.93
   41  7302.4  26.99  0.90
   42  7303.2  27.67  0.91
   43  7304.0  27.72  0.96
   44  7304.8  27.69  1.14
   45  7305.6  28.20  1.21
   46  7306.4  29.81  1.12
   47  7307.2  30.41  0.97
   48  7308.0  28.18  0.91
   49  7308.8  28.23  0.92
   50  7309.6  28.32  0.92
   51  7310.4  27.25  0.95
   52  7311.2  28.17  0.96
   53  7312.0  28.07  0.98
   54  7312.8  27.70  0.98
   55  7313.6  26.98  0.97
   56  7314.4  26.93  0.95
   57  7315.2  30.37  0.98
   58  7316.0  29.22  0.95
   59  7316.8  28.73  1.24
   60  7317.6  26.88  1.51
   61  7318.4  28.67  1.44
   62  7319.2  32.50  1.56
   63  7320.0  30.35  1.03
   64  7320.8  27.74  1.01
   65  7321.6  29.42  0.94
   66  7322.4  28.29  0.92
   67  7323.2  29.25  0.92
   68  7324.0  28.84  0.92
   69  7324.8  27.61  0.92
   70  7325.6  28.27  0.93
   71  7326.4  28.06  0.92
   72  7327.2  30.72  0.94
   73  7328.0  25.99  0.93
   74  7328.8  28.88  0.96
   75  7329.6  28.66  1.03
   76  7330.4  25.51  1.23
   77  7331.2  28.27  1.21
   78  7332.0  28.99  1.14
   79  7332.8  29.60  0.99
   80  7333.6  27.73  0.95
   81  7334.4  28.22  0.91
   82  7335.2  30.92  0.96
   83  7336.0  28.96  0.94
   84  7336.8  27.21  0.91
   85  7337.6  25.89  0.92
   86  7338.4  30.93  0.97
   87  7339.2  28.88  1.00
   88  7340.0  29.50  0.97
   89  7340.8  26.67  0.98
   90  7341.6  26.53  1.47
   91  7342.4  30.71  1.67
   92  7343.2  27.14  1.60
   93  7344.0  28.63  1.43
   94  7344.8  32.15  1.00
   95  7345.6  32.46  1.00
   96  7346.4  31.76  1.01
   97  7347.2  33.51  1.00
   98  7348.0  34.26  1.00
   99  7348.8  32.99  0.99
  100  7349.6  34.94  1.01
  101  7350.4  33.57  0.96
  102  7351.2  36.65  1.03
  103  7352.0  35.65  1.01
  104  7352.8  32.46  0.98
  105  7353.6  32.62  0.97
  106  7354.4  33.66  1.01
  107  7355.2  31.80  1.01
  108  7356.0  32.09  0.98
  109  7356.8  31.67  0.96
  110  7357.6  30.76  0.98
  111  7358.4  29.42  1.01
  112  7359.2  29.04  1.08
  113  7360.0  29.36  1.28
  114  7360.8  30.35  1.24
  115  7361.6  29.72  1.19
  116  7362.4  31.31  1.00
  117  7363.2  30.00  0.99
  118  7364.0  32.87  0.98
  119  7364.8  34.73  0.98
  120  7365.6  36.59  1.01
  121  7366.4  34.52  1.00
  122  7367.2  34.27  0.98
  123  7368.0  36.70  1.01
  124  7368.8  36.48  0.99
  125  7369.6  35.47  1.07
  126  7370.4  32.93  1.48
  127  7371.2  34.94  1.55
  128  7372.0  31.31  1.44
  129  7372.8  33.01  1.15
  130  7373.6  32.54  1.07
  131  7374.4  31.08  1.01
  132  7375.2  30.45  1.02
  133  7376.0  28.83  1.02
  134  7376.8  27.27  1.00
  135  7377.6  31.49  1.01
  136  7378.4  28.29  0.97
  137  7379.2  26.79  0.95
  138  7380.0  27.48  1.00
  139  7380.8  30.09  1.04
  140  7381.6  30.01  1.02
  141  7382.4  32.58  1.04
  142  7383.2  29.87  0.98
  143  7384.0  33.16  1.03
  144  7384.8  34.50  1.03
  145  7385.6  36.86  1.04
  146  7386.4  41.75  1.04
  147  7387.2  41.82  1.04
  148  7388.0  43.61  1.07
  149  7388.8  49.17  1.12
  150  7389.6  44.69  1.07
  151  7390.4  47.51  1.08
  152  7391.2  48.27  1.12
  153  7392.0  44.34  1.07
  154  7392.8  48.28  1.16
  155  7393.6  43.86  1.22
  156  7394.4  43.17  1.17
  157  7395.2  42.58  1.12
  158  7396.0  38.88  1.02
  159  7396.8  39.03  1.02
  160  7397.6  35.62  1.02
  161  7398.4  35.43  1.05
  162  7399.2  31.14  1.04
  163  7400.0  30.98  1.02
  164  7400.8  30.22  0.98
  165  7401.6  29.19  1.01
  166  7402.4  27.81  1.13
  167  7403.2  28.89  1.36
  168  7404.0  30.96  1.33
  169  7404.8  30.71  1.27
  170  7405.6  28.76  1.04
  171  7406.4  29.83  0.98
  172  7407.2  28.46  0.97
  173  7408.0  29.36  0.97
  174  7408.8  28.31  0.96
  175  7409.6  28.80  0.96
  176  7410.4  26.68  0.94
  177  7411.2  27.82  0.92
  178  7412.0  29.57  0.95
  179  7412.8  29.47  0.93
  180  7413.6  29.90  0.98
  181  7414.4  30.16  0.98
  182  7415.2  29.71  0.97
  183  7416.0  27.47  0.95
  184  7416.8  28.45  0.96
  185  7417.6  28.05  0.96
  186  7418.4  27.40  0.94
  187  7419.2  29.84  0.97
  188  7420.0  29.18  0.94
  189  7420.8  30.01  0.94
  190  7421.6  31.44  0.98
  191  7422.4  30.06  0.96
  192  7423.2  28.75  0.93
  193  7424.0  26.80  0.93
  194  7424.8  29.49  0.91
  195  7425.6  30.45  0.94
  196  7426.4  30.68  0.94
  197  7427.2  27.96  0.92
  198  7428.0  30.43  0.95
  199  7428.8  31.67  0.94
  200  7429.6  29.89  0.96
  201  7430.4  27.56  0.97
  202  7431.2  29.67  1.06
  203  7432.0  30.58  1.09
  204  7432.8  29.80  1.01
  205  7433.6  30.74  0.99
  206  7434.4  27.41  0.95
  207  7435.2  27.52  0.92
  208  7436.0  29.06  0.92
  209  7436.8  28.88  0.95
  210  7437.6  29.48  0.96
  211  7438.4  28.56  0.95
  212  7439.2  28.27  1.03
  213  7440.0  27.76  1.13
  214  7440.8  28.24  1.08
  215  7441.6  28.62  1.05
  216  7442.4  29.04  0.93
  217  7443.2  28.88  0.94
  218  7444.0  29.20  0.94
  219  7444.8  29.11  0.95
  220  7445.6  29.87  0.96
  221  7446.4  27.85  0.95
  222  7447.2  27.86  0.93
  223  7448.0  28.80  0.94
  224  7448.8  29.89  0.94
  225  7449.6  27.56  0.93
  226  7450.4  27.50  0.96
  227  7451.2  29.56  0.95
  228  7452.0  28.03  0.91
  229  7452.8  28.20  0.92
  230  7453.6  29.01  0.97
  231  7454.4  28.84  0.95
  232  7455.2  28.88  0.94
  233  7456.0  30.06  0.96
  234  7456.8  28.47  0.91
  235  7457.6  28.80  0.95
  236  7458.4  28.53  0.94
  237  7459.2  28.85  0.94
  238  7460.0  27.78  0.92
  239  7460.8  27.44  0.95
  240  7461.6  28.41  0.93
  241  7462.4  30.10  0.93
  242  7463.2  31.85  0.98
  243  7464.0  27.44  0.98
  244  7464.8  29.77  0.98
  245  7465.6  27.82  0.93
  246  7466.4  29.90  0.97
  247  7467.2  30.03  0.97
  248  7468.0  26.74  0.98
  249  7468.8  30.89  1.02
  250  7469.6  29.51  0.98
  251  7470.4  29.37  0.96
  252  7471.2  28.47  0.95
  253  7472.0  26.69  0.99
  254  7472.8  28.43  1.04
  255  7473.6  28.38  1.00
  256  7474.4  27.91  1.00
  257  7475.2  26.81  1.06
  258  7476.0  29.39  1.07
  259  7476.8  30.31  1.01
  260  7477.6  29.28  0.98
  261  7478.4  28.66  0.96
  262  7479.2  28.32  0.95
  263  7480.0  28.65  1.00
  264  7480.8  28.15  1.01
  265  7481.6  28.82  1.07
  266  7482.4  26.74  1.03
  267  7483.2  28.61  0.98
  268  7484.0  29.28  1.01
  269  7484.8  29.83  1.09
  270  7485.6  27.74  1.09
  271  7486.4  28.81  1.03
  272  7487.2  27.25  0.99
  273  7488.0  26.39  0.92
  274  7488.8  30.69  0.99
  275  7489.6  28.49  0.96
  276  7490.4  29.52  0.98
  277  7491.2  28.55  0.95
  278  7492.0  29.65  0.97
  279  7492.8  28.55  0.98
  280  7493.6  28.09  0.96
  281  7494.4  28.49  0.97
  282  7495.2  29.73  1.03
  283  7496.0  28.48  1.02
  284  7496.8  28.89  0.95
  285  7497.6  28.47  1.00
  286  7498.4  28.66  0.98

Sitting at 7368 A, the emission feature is Halpha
